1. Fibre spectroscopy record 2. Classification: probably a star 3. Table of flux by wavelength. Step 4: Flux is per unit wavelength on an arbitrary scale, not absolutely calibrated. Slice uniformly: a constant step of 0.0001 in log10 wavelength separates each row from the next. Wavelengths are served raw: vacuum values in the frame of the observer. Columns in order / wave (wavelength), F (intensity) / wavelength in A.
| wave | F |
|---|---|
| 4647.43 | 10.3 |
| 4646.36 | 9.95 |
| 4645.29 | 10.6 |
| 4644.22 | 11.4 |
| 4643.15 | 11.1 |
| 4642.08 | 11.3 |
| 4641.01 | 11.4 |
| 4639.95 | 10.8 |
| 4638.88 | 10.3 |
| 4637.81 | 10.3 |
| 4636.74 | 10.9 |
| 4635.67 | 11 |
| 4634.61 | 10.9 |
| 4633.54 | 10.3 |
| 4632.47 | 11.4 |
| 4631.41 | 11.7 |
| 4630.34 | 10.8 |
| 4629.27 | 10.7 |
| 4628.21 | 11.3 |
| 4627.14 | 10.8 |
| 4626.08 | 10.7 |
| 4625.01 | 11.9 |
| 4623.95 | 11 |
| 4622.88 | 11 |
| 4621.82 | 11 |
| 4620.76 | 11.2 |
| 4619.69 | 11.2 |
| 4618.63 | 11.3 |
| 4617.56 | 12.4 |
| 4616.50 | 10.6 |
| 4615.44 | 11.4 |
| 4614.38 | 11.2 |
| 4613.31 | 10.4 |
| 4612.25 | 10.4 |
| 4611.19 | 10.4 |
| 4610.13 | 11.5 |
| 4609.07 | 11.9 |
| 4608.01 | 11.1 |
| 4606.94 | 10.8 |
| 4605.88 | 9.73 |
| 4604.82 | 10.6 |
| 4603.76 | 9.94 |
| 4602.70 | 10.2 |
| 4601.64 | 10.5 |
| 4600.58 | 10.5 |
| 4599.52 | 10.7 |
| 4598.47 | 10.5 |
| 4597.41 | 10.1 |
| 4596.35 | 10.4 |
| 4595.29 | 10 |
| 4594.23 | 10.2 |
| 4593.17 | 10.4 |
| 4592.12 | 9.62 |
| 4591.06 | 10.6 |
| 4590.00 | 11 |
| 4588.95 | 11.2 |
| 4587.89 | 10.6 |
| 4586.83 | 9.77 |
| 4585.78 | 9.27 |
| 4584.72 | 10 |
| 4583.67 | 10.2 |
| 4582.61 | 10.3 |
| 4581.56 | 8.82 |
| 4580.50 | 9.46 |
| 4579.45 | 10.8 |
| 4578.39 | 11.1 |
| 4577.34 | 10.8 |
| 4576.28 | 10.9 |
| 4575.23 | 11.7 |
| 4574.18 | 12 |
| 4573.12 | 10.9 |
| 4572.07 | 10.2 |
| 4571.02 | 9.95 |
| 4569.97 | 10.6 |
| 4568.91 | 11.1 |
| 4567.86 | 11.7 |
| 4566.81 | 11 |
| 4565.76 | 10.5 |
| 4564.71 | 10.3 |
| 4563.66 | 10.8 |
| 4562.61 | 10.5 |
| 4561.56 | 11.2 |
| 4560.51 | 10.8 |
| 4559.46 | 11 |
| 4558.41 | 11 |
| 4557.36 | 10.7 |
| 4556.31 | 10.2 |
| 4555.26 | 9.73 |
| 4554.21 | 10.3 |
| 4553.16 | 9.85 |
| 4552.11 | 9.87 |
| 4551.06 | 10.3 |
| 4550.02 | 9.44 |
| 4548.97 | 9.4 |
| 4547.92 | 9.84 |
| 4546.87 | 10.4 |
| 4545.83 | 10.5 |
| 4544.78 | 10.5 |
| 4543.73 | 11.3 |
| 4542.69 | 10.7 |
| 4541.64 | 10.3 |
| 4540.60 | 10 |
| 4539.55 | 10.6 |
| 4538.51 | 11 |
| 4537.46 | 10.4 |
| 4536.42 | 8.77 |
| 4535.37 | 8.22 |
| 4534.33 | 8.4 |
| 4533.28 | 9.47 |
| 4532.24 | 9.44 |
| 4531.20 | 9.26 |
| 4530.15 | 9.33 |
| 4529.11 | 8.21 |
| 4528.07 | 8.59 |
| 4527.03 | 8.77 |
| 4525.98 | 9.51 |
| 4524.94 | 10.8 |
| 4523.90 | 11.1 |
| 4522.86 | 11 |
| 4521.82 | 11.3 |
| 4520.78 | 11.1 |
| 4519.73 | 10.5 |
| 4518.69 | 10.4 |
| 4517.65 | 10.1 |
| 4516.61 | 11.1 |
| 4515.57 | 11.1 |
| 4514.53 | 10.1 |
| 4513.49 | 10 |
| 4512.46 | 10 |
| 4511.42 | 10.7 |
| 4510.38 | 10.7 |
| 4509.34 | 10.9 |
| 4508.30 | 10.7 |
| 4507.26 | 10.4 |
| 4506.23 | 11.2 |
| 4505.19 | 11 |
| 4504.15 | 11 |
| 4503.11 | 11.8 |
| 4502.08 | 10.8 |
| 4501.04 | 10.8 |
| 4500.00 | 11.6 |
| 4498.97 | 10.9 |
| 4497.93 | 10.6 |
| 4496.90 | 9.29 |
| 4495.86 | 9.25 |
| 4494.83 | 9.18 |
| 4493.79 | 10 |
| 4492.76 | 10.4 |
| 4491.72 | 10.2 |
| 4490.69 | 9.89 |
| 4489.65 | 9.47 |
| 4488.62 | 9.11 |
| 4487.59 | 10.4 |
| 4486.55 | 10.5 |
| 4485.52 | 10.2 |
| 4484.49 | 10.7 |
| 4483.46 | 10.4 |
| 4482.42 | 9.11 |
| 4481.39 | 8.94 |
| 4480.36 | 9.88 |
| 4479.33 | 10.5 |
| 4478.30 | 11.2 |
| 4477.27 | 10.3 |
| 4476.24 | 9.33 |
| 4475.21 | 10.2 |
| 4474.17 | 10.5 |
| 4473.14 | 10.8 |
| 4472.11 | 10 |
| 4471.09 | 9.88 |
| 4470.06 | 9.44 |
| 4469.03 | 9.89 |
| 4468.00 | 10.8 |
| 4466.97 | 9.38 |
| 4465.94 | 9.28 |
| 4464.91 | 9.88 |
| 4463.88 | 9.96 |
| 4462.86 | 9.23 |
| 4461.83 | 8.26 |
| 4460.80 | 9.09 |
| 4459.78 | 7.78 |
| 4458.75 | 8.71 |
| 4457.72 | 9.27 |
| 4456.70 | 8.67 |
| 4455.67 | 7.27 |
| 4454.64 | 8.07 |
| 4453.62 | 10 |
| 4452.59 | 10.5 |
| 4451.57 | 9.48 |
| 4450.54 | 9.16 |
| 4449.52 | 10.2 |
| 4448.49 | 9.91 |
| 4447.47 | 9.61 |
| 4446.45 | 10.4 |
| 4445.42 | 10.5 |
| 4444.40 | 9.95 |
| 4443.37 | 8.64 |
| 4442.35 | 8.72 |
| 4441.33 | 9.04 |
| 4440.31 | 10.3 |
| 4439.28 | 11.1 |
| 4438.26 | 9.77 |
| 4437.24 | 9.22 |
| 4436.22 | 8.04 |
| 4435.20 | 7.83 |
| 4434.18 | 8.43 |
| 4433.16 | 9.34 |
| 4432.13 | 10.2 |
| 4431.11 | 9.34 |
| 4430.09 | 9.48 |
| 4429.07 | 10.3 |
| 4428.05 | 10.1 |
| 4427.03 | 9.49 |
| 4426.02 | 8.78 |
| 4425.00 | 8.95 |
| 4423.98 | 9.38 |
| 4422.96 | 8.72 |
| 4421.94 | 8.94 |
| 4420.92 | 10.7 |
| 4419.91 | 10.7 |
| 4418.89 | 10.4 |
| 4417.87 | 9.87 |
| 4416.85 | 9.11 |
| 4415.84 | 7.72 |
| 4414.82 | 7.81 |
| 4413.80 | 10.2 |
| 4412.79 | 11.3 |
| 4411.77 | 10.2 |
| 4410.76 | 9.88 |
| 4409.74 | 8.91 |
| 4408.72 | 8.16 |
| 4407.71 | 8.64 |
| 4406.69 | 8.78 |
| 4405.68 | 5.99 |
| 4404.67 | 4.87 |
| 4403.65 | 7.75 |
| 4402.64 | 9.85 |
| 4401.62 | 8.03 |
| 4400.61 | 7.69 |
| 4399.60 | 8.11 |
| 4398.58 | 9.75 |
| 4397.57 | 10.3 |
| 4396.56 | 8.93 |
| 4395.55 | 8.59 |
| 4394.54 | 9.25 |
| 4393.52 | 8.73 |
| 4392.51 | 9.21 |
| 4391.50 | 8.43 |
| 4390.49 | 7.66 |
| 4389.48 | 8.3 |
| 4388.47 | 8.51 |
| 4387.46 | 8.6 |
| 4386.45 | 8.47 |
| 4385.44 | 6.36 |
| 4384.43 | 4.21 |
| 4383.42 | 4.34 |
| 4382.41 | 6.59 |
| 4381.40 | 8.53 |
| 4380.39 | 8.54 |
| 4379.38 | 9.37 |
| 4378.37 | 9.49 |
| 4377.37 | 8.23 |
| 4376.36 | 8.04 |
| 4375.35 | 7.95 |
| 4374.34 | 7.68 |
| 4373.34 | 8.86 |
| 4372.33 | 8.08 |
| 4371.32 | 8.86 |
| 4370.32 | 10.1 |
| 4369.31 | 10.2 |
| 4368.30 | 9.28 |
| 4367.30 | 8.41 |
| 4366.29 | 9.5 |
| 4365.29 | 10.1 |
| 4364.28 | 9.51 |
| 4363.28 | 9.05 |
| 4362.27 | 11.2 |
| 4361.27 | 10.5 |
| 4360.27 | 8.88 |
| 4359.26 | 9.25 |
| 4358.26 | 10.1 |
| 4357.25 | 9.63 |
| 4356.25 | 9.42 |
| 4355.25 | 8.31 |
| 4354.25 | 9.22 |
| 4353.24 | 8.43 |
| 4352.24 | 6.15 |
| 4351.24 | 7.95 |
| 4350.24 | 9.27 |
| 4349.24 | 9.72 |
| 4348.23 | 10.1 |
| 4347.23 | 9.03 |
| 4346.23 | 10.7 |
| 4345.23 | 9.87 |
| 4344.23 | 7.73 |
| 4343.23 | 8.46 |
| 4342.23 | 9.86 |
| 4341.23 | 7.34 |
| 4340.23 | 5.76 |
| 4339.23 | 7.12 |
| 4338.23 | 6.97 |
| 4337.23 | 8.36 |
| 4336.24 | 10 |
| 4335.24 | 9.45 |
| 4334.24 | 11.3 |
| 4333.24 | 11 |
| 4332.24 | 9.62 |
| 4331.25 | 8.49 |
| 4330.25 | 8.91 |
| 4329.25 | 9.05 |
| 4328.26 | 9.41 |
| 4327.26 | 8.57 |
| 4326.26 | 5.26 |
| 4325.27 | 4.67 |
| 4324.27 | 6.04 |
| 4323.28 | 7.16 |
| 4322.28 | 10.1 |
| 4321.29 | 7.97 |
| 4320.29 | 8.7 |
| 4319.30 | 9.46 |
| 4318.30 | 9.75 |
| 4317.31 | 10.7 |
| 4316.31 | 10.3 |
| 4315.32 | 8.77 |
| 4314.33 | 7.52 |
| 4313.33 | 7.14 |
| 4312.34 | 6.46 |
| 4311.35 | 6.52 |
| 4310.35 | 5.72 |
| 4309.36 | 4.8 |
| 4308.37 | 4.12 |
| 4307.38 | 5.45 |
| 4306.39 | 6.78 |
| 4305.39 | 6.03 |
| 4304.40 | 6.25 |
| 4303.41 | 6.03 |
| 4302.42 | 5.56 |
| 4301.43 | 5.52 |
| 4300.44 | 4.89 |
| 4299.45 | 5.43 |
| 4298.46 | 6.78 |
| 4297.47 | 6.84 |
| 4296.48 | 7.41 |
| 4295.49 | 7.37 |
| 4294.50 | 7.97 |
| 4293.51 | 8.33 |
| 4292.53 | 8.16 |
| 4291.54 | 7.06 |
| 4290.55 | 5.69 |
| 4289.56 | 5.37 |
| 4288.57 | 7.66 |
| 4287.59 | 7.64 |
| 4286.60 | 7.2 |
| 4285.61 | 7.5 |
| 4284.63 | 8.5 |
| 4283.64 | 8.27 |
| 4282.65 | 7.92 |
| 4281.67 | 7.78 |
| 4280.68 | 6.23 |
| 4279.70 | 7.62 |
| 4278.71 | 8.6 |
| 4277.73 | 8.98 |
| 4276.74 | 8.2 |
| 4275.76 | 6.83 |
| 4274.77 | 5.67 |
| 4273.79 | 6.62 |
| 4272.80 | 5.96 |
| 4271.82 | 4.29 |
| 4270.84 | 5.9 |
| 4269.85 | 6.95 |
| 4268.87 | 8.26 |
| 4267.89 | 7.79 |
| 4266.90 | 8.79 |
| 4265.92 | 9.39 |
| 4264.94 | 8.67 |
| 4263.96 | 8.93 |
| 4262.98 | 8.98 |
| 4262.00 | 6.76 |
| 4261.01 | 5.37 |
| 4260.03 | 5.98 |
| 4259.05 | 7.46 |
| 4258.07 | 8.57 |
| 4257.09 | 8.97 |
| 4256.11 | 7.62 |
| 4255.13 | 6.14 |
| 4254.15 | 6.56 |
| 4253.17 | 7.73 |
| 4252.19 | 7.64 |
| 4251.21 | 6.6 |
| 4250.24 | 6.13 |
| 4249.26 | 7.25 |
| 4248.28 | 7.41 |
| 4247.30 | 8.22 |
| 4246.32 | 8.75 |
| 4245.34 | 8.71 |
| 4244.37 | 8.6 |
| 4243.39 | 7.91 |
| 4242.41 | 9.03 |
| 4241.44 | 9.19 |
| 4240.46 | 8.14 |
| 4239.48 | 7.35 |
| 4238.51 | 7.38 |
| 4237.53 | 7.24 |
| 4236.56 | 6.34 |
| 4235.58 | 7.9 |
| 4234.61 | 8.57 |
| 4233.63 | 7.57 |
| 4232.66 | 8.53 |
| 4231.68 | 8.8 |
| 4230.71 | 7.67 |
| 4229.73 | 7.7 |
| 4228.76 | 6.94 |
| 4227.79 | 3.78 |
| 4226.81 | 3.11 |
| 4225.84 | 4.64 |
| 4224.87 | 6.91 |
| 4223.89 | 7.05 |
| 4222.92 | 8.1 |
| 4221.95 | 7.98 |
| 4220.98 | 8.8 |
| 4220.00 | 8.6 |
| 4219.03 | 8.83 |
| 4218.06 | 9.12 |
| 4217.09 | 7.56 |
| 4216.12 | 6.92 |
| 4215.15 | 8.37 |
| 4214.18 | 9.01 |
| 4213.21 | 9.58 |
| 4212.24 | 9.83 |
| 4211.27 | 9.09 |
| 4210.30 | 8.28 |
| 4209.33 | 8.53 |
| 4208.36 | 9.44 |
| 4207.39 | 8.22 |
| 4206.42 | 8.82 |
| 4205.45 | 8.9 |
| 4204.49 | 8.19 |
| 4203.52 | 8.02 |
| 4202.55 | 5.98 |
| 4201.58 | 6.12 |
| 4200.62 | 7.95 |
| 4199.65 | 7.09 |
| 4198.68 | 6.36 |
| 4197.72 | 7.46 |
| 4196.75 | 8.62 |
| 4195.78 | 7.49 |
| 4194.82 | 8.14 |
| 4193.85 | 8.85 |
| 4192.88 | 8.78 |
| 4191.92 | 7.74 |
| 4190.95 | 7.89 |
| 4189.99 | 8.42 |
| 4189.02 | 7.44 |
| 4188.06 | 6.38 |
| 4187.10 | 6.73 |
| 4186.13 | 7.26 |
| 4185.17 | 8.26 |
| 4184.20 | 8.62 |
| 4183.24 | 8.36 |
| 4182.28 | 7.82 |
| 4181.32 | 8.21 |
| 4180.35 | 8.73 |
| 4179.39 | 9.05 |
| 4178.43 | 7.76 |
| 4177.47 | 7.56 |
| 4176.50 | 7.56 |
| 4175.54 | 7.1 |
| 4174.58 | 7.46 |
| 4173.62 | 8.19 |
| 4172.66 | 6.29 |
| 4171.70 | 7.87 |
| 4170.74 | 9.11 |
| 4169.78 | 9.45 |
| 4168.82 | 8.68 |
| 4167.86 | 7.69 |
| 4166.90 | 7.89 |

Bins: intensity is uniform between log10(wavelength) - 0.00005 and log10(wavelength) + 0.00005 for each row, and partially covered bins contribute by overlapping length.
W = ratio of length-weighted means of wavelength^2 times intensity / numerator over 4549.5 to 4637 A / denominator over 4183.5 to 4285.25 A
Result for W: 1.6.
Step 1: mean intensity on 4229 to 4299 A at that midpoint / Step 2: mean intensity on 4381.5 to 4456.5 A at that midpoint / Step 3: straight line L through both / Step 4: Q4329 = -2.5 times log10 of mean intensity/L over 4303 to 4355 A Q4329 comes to 0.01 mag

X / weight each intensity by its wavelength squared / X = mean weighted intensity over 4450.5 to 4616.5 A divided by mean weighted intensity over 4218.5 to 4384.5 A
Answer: 1.45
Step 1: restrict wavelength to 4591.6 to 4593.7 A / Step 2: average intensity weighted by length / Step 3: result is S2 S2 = 10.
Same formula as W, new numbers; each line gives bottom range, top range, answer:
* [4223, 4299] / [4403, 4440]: 1.33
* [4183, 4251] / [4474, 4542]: 1.49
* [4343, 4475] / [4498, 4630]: 1.24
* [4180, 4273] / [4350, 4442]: 1.24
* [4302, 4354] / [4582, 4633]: 1.52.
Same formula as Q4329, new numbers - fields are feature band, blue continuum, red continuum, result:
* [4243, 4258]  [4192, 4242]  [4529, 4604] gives 0.06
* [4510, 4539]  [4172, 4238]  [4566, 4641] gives 0.02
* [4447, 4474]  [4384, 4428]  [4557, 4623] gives -0.01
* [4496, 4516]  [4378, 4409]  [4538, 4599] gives -0.12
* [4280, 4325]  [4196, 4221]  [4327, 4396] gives 0.19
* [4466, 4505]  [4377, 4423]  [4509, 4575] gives -0.06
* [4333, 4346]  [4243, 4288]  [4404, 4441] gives -0.05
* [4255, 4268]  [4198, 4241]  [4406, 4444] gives 0.03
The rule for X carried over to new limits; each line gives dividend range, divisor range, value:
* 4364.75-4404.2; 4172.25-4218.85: 1.15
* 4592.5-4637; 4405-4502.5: 1.21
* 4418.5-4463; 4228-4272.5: 1.34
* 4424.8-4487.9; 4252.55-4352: 1.35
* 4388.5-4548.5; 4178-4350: 1.38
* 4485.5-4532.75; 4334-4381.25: 1.23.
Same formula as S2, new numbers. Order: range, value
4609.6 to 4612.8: 10.8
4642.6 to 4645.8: 11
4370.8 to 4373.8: 8.61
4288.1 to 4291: 6.23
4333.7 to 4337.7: 9.81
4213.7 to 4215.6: 8.7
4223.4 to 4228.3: 5.11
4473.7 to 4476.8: 9.98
